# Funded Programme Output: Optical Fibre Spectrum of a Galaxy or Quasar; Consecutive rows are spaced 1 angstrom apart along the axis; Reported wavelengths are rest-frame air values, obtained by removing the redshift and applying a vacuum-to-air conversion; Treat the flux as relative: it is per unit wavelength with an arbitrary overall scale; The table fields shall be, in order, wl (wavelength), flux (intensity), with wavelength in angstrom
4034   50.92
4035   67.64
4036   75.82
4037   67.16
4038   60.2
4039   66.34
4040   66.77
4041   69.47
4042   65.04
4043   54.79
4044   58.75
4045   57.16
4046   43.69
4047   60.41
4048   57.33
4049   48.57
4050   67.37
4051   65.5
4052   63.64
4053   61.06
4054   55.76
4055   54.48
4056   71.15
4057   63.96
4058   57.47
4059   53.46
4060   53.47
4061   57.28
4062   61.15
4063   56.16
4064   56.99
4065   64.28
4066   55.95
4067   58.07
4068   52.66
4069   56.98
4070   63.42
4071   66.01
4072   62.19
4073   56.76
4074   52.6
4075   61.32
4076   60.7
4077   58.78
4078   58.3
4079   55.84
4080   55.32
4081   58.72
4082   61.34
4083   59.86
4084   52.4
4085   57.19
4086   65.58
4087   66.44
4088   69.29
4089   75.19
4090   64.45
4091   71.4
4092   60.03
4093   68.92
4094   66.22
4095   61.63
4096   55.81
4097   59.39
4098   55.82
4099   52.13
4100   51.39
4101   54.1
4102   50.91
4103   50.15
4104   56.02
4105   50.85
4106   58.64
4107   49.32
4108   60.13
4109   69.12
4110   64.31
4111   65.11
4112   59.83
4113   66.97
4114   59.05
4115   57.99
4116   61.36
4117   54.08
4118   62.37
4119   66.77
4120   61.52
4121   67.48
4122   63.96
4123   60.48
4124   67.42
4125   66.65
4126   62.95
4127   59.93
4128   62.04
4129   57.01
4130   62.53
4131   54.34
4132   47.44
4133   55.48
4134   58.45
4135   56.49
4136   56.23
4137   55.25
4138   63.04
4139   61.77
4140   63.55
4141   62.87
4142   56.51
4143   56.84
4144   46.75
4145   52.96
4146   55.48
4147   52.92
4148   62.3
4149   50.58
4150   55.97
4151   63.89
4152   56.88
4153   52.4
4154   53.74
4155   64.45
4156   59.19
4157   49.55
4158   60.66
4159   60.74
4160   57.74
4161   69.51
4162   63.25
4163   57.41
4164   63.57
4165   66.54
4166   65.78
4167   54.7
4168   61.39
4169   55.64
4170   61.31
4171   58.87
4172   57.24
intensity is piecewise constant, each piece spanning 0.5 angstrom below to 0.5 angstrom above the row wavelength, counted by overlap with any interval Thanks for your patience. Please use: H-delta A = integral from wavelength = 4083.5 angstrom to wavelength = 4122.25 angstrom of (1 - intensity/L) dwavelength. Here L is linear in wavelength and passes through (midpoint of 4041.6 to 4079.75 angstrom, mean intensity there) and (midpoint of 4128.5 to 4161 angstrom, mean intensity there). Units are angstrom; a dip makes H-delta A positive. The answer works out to -1.79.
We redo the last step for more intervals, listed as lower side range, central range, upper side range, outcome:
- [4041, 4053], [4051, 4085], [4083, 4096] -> 1.54 angstrom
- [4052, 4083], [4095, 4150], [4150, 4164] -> 0.63 angstrom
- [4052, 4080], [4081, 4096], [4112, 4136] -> -1.11 angstrom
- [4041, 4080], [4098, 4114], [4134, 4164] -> 0.30 angstrom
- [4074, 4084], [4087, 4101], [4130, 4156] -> -1.05 angstrom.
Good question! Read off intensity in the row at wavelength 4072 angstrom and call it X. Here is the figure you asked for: 62.19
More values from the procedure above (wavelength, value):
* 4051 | 65.5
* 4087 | 66.44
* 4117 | 54.08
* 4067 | 58.07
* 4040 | 66.77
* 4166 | 65.78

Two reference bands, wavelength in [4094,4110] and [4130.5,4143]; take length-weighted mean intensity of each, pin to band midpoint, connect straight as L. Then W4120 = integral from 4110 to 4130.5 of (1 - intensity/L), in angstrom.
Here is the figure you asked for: -1.9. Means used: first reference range 56.3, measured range 62.3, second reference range 57.6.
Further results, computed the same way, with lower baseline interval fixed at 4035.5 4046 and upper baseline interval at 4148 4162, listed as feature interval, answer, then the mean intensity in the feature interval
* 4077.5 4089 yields 0.13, 60.7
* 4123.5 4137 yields 0.14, 58.9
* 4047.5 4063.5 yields 0.85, 59.2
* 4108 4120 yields -0.43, 62.3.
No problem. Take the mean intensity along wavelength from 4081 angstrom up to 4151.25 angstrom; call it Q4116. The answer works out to 59.6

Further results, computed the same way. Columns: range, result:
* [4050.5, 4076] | 59.3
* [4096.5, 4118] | 57.6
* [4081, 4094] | 64.2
